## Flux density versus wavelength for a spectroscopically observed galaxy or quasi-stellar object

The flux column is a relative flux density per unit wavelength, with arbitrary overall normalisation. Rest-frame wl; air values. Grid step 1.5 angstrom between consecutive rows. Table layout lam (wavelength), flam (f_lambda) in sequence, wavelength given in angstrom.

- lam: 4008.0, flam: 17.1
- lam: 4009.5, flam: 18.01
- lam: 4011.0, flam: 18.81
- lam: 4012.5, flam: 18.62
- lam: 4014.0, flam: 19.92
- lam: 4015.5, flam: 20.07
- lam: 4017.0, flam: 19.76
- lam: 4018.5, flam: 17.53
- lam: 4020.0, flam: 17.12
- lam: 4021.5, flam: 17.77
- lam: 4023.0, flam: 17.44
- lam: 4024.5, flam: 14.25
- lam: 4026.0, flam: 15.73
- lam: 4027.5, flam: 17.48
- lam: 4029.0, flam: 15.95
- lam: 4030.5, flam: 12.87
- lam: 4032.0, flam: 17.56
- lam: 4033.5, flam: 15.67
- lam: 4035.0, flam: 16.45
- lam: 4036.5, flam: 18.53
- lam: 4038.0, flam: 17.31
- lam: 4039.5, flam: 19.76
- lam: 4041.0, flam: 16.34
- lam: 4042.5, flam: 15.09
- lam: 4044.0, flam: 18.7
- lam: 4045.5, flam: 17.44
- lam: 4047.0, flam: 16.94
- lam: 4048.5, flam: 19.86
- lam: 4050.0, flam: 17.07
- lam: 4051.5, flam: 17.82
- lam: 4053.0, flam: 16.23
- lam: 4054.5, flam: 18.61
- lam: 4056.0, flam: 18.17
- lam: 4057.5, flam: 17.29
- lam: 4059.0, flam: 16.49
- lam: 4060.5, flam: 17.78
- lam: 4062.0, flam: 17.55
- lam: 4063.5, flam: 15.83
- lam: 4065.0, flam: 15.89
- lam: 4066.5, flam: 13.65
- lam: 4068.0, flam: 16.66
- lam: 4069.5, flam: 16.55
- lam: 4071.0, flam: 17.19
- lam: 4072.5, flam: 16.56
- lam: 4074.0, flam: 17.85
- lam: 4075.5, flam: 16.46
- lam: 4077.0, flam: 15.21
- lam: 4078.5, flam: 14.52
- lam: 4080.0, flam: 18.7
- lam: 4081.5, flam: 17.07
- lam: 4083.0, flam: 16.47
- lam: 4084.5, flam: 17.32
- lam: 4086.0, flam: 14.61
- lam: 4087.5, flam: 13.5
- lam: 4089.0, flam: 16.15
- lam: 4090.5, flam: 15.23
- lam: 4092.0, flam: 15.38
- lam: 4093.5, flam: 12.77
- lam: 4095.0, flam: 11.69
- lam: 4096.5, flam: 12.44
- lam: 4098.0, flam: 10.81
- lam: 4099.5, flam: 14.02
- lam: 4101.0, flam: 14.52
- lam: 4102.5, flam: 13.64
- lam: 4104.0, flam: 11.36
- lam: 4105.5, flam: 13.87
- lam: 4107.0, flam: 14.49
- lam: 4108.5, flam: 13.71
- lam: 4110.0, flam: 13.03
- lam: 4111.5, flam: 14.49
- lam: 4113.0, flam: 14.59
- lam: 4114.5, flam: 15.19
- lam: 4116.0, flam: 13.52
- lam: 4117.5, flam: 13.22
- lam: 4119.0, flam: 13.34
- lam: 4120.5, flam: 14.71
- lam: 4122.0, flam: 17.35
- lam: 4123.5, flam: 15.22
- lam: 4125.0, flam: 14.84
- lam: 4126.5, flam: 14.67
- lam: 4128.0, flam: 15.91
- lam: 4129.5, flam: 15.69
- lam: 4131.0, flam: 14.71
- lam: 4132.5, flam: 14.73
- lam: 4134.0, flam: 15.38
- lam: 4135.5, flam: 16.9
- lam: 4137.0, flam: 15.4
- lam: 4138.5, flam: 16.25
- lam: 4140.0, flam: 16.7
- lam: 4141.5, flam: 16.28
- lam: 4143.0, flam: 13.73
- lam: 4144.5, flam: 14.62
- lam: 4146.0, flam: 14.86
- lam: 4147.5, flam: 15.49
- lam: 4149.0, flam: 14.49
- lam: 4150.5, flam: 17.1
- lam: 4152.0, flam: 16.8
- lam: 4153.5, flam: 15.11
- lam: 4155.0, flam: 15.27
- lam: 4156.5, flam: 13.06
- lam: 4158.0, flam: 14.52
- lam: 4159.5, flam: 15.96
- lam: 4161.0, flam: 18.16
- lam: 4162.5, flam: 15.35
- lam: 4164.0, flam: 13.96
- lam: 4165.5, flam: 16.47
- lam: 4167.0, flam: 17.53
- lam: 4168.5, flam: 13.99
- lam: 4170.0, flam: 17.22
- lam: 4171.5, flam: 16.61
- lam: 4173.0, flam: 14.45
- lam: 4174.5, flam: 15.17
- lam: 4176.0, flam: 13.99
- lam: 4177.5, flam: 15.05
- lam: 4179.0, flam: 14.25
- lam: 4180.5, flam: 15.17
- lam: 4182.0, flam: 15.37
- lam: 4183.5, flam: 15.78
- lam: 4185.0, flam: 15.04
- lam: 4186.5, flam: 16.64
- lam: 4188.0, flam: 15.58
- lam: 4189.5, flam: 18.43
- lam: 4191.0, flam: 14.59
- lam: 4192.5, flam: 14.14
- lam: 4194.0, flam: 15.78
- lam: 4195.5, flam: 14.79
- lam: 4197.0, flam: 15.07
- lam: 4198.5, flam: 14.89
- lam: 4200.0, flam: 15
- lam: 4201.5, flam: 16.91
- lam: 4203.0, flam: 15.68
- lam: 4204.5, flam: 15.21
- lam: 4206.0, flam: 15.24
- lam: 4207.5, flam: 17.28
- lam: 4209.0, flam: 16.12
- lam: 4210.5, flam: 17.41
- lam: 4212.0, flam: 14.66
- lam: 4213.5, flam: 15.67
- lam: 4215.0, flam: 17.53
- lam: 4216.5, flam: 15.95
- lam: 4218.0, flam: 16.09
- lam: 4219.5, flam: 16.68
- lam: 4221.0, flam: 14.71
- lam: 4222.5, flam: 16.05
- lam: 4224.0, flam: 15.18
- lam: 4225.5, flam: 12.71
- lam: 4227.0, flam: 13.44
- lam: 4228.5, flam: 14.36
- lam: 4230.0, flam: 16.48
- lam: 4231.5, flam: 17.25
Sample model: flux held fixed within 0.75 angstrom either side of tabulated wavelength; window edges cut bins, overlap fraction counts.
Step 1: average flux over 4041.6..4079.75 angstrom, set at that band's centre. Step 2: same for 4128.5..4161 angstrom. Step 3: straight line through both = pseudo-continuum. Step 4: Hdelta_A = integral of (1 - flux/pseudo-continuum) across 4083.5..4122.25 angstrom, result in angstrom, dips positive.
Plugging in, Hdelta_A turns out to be 5.2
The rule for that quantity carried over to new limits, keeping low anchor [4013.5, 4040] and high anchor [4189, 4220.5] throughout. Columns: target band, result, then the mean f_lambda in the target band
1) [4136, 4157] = 1.13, 15.4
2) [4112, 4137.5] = 2.25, 15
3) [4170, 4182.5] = 0.72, 15.1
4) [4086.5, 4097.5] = 1.91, 13.8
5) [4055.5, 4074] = 0.30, 16.7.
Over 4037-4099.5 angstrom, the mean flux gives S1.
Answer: 16.2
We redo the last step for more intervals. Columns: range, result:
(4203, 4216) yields 16.1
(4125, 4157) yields 15.4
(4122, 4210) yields 15.5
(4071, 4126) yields 14.7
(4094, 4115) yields 13.4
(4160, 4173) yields 16.1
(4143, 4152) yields 15.3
